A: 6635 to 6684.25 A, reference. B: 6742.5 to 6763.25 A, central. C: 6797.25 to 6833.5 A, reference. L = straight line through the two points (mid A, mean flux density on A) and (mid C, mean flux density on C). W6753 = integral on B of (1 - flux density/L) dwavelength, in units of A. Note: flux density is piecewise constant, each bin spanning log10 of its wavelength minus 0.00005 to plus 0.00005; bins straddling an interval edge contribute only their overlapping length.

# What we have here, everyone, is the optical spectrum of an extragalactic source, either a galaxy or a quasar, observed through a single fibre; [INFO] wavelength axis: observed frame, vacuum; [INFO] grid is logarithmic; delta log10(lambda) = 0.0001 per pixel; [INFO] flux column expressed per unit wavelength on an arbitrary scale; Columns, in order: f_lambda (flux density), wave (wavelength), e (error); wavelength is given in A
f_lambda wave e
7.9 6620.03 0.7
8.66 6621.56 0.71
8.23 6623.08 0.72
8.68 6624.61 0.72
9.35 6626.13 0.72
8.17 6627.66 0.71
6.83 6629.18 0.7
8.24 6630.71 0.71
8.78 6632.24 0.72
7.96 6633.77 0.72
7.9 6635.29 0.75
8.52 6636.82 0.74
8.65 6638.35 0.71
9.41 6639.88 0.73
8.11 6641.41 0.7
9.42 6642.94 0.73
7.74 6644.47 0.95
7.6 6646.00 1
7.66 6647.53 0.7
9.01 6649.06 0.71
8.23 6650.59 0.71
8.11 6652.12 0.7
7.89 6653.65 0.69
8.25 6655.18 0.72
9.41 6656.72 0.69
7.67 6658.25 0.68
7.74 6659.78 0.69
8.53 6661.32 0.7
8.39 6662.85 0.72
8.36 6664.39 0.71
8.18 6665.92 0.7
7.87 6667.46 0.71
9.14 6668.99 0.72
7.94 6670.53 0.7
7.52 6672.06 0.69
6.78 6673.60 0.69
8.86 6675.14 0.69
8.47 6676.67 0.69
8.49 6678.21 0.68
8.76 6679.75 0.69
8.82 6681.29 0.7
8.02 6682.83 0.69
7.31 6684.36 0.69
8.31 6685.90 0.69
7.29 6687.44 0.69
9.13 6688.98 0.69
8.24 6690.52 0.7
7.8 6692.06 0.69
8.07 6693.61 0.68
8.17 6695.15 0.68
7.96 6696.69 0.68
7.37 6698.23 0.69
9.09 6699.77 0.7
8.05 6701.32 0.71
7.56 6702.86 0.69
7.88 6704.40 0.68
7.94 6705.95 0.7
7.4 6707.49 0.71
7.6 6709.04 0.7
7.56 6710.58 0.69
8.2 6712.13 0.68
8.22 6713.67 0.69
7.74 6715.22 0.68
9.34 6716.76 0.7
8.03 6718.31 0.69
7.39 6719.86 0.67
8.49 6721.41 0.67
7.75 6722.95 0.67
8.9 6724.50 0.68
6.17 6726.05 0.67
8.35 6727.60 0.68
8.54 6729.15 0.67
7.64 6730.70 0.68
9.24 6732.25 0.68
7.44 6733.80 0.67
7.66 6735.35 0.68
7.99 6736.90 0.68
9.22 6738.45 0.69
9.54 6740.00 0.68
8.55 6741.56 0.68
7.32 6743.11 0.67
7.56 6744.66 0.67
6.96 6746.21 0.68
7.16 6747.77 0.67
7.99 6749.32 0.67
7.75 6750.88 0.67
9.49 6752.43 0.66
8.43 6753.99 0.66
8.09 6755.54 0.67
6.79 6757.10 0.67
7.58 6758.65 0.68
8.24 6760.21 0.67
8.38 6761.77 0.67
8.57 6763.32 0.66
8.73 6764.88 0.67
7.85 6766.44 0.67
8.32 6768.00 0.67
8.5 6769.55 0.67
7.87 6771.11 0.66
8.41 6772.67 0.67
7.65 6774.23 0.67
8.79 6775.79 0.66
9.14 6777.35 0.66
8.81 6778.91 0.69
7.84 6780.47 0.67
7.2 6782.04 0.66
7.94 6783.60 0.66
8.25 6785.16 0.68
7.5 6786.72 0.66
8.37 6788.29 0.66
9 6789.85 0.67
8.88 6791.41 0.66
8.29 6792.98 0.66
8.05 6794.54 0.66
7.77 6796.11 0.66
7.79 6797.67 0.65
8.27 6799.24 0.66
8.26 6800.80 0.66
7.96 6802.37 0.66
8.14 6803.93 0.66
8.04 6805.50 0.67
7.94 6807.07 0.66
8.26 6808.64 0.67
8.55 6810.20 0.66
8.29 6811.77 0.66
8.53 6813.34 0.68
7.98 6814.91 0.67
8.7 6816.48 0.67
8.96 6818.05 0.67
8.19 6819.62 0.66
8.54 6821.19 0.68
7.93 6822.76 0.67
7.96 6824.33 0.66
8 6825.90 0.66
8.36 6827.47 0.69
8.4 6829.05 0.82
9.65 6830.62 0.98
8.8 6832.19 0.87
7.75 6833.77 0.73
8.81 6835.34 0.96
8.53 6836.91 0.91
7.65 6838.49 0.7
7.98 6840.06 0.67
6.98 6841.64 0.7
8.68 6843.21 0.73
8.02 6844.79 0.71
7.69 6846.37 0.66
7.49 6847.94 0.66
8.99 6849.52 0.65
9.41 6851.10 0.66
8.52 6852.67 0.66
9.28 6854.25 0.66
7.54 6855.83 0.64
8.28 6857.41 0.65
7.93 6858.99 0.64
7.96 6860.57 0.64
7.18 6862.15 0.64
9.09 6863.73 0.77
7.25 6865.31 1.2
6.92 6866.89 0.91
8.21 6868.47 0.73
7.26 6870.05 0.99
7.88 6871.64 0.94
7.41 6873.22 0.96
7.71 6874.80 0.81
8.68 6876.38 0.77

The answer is 1.1 A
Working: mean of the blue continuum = 8.29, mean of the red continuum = 8.32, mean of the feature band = 7.86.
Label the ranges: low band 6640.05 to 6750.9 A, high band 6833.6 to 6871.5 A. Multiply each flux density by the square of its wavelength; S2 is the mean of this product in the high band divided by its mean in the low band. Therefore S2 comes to 1.0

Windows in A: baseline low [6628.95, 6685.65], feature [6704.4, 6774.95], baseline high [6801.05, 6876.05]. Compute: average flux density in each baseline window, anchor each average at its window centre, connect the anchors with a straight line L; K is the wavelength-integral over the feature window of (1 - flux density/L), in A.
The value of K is 1.3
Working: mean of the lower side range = 8.25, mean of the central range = 8.06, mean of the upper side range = 8.16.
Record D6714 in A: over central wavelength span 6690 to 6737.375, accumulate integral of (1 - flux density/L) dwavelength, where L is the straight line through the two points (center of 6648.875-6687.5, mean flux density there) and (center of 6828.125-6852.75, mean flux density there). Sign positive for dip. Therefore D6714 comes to 1.4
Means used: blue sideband 8.21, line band 7.99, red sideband 8.33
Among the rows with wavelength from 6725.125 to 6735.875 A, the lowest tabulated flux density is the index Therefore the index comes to 6.17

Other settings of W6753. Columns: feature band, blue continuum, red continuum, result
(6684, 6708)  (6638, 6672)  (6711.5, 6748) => 0.56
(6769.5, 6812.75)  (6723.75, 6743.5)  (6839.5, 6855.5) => 0.25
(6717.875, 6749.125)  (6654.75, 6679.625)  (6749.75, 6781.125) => 0.98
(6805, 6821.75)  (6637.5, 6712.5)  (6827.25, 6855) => -0.03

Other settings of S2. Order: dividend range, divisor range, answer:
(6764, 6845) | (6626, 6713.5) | 1.05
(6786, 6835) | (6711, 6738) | 1.05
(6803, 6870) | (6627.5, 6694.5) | 1.05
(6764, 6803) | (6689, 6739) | 1.04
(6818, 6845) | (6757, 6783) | 1.03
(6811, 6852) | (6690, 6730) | 1.08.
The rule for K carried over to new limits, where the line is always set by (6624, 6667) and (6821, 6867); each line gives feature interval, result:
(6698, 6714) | 0.7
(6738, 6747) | 0.1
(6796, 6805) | 0.2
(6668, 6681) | 0.1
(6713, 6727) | 0.4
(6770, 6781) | -0.2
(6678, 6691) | 0.1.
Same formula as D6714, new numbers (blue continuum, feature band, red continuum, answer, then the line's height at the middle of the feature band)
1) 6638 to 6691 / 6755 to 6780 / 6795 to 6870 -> 0.0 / 8.22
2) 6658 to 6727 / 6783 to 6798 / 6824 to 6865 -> 0.0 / 8.19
